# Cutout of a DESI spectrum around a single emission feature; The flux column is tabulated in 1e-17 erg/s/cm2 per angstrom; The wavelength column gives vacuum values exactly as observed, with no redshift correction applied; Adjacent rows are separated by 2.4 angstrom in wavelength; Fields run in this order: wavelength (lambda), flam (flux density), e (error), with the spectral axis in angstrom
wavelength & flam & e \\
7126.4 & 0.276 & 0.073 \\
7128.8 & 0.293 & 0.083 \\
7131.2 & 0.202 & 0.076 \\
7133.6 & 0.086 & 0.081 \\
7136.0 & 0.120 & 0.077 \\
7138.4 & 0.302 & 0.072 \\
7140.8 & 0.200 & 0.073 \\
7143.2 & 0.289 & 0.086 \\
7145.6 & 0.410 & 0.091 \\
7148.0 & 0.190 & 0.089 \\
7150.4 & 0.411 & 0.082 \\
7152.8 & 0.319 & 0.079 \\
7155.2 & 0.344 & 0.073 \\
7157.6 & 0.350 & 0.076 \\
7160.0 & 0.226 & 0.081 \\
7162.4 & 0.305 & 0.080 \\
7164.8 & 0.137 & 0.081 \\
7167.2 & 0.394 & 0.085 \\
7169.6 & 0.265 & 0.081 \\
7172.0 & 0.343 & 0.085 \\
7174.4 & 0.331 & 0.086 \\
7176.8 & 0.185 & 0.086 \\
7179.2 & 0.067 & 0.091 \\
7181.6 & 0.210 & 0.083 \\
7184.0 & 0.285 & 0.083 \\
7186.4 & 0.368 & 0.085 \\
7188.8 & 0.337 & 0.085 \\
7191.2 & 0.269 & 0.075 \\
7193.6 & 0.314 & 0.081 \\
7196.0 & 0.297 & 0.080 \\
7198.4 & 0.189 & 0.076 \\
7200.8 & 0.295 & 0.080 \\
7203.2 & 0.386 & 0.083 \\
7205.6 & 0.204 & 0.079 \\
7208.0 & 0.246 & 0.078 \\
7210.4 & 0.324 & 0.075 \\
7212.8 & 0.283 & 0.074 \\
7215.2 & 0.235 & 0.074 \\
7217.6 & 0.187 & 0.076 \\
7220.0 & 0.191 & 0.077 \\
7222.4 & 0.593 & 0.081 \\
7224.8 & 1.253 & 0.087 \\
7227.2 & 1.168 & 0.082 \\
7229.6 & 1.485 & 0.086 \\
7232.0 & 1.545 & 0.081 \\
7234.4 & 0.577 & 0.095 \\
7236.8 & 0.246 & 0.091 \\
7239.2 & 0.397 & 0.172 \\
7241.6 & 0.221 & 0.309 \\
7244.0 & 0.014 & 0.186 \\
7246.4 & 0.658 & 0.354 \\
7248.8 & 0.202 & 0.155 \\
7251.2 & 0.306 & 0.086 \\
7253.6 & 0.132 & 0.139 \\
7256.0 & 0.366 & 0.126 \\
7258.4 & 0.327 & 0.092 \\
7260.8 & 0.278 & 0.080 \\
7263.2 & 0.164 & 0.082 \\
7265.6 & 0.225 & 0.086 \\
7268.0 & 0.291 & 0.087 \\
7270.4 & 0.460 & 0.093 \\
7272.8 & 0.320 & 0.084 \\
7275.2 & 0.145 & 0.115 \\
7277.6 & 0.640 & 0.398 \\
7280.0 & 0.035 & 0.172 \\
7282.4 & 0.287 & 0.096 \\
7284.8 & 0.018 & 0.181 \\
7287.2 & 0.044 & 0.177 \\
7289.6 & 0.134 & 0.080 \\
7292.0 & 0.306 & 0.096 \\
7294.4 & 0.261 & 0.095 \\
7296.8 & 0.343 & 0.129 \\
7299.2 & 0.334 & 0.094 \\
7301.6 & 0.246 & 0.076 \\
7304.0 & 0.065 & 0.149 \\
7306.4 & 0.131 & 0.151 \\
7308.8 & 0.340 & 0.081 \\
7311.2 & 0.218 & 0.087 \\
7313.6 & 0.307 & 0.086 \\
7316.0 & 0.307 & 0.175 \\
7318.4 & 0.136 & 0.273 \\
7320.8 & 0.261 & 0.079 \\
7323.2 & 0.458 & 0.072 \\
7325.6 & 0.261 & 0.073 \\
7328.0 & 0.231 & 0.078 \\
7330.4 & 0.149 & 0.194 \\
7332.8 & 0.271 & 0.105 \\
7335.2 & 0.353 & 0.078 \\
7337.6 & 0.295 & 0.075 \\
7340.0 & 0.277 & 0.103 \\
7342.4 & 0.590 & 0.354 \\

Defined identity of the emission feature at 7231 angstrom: [O II]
